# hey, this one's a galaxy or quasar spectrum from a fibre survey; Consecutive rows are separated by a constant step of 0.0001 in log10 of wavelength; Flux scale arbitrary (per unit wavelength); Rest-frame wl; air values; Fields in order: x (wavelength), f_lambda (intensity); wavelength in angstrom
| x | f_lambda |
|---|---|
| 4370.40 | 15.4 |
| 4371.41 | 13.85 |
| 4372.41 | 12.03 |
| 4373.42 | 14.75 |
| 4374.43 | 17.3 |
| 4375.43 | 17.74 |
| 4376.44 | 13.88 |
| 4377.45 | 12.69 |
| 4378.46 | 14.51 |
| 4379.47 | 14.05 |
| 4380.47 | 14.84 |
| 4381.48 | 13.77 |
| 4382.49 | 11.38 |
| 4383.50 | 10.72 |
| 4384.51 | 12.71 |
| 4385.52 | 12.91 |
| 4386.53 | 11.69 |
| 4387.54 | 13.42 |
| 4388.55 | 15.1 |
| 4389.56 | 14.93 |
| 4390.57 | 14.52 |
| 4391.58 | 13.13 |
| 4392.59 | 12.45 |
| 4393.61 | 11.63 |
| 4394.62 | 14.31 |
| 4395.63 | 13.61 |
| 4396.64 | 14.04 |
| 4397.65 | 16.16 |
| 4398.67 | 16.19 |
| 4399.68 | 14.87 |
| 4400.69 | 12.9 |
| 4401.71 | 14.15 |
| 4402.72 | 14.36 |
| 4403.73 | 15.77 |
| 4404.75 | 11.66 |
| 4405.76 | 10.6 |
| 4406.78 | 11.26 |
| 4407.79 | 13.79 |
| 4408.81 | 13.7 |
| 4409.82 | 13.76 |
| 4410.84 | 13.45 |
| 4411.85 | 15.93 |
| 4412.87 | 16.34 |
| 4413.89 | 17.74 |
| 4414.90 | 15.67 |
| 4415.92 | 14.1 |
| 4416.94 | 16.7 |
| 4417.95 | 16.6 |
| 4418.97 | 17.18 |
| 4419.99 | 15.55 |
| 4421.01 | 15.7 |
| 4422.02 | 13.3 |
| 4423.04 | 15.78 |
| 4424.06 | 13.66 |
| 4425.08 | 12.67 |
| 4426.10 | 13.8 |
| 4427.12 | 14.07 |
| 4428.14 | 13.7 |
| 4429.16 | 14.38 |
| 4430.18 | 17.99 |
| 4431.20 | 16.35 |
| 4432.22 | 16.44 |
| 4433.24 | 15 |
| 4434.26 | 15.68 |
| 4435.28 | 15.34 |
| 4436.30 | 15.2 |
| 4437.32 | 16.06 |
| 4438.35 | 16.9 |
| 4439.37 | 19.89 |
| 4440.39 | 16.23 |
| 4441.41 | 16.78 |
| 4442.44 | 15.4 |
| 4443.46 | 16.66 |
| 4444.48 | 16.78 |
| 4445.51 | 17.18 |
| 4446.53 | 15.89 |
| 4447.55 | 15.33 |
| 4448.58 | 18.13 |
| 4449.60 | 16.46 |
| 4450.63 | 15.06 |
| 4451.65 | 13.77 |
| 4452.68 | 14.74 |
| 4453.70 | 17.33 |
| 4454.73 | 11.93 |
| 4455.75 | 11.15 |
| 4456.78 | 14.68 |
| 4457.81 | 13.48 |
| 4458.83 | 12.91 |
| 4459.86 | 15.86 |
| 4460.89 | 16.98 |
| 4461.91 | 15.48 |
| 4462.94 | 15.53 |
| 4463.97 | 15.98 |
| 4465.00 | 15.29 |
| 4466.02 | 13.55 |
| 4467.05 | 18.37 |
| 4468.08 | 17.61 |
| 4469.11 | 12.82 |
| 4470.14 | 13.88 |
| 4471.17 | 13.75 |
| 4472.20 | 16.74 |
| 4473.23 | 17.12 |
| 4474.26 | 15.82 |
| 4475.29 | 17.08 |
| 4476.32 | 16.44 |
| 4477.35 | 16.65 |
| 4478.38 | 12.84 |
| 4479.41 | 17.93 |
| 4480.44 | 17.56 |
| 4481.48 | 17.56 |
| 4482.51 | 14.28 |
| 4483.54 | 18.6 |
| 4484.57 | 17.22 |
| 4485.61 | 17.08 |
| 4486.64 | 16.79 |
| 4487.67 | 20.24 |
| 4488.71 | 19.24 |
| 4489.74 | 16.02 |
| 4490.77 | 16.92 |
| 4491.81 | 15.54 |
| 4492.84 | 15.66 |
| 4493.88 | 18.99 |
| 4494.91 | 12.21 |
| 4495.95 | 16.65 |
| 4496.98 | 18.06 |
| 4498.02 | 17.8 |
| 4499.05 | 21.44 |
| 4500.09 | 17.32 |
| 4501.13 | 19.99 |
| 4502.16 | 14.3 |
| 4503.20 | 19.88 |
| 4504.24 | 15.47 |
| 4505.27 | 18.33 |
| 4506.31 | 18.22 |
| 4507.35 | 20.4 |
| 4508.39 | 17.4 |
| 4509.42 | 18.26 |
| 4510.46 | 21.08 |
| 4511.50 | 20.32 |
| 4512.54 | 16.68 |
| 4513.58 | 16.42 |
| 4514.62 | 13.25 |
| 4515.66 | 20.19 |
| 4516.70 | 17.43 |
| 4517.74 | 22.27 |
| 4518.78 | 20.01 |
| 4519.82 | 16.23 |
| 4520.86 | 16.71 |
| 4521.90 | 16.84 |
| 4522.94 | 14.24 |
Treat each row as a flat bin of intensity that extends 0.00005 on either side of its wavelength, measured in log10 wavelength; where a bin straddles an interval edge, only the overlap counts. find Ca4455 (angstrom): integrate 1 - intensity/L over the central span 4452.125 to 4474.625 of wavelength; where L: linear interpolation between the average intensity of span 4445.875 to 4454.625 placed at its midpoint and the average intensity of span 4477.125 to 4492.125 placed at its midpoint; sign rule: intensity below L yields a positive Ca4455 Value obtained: 1.6 angstrom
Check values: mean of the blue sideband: 15.7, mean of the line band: 15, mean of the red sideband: 17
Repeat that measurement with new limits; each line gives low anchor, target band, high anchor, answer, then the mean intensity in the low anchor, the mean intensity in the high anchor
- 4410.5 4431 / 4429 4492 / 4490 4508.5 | 1.3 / 15.2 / 17.5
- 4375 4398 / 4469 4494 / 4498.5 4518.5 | 1.2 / 13.6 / 18.4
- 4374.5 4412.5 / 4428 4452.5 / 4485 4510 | -1.0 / 13.7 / 17.6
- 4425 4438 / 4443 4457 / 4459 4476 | 0.1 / 15.2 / 15.7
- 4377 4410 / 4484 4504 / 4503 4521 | 0.1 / 13.5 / 18.3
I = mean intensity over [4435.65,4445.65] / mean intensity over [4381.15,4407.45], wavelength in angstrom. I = 1.24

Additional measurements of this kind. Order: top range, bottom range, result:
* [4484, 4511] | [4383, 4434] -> 1.24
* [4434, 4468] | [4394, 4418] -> 1.08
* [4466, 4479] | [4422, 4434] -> 1.06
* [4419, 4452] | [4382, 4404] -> 1.15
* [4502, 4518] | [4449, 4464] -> 1.23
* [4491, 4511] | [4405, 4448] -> 1.16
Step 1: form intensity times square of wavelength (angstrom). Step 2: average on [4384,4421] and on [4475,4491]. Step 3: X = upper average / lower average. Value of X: 1.24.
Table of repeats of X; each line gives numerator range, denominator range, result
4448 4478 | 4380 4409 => 1.17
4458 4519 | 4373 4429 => 1.24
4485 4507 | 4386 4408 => 1.34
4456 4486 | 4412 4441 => 1.03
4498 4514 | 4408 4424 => 1.25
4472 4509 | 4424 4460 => 1.15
